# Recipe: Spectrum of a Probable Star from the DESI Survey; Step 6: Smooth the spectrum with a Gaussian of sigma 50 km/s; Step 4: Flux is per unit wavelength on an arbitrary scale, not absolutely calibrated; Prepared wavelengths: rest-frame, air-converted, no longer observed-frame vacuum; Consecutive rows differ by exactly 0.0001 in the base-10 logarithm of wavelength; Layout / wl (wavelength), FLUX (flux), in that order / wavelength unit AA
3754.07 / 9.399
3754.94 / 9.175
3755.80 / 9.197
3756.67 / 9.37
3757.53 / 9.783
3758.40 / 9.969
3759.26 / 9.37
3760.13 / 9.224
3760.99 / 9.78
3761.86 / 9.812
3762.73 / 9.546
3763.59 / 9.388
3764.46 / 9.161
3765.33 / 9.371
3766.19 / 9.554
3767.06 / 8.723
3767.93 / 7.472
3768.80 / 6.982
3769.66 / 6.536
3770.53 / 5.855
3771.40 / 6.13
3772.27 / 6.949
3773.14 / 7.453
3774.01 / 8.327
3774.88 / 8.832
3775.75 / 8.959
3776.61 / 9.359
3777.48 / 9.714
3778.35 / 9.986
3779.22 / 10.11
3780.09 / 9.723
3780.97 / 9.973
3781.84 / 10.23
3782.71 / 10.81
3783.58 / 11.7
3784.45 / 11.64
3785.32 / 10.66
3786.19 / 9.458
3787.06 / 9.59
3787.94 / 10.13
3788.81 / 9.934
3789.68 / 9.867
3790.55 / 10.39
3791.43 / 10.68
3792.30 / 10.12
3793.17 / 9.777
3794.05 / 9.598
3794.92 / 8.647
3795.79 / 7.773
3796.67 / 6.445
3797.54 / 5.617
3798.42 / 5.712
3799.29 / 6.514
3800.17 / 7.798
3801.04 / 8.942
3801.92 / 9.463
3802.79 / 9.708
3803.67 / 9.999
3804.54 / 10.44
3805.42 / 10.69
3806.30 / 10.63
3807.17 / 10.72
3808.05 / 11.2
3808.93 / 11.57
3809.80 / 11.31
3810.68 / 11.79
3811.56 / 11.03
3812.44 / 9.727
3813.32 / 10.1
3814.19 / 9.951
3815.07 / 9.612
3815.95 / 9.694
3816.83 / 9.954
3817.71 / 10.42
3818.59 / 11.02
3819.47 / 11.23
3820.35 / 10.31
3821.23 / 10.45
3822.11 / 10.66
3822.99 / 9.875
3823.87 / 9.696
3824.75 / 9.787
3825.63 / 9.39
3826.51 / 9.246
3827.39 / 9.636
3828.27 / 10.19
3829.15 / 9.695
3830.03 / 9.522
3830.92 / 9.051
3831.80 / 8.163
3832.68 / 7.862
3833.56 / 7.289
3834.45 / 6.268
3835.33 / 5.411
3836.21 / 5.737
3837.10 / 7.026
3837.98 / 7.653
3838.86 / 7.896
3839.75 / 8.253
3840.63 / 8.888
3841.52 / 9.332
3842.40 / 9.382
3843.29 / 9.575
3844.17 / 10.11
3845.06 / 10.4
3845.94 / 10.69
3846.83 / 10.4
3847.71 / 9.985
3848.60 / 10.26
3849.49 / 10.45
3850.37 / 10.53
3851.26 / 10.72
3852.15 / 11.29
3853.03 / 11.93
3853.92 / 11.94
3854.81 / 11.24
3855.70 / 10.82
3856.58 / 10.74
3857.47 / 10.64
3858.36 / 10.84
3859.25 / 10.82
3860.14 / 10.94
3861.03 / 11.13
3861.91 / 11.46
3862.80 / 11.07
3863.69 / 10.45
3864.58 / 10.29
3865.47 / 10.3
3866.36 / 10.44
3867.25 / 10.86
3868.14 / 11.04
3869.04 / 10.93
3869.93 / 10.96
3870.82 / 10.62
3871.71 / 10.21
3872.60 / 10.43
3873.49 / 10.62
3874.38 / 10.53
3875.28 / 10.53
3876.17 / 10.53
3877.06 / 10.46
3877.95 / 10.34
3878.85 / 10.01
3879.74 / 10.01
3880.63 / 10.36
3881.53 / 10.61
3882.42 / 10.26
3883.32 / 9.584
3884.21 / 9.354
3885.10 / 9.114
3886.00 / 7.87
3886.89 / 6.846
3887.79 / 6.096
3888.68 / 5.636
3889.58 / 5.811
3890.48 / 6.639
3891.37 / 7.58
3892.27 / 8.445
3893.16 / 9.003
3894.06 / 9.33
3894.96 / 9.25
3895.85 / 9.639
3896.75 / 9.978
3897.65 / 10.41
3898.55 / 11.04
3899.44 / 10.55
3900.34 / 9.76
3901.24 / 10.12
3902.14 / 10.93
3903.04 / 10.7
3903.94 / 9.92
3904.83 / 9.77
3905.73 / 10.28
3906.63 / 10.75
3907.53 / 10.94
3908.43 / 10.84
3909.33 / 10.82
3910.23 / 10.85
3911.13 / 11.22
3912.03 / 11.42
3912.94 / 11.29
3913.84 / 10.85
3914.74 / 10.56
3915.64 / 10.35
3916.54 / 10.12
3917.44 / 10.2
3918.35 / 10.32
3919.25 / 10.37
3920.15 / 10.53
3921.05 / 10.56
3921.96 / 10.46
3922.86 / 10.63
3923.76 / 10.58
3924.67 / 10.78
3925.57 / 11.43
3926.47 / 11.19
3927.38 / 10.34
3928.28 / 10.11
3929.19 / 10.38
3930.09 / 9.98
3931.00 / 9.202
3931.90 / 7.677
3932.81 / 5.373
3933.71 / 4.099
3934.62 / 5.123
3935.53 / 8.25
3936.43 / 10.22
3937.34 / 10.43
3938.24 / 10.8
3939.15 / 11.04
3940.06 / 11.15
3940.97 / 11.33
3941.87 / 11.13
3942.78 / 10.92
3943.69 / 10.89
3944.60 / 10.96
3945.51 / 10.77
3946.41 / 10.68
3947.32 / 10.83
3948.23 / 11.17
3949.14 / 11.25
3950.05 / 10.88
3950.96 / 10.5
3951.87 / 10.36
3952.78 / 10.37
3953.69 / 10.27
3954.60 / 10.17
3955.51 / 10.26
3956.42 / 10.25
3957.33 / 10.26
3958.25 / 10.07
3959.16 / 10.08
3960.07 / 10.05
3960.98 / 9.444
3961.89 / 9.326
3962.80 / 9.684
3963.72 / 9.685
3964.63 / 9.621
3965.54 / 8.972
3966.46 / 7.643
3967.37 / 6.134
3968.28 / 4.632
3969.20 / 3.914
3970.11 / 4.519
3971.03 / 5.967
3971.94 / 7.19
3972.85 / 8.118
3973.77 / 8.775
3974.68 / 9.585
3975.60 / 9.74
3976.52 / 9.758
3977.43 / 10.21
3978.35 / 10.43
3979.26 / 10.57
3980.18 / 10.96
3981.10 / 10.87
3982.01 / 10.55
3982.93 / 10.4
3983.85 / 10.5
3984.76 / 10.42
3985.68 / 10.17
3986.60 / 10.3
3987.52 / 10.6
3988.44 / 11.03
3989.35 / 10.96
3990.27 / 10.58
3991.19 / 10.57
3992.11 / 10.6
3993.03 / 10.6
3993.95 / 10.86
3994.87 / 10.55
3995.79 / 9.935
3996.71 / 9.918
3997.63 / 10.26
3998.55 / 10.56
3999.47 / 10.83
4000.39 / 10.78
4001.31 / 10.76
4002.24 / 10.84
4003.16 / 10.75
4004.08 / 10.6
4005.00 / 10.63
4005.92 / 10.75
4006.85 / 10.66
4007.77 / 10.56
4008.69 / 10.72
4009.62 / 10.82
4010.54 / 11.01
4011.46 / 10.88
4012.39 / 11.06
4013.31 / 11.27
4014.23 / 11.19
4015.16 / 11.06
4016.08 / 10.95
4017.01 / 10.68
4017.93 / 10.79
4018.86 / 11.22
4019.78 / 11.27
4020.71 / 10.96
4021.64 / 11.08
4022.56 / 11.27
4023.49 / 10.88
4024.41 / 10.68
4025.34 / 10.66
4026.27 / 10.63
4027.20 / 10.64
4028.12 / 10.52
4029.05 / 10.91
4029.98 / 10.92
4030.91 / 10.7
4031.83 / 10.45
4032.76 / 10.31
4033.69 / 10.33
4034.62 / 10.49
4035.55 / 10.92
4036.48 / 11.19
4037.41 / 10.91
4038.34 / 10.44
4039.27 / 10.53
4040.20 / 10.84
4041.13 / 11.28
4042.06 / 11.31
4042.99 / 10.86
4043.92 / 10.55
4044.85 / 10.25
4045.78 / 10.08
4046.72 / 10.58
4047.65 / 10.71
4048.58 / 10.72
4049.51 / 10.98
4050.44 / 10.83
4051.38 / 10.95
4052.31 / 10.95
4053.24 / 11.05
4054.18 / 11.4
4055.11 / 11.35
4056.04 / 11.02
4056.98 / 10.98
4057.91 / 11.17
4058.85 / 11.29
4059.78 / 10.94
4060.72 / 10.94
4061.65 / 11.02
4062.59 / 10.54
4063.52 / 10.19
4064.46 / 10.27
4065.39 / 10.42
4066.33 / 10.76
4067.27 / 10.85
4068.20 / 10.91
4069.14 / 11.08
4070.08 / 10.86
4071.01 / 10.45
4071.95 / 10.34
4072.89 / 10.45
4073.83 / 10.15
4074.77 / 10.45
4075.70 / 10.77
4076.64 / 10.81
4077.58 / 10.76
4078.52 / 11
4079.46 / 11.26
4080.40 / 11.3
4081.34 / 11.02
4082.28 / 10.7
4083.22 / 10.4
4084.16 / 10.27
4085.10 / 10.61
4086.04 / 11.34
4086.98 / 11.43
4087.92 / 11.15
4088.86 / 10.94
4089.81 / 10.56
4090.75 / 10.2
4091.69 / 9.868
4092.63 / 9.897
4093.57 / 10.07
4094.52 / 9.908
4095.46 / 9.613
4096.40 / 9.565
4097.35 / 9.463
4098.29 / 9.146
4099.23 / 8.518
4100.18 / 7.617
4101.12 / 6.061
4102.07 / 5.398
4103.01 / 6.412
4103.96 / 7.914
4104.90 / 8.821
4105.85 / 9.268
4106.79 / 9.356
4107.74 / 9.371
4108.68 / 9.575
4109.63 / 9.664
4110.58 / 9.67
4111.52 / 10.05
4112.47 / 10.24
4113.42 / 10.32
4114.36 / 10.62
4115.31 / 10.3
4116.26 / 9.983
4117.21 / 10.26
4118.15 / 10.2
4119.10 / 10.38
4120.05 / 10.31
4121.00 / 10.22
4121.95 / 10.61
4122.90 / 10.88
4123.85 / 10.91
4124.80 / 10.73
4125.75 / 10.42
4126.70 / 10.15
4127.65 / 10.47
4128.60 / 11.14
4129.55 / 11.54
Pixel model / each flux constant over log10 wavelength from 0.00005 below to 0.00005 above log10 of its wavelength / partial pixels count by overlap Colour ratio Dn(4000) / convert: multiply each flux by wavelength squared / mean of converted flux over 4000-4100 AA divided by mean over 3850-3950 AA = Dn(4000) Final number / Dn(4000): 1.1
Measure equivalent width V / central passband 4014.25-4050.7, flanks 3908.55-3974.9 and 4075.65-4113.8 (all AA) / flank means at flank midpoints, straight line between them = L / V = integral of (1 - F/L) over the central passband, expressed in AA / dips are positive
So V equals -4.0 AA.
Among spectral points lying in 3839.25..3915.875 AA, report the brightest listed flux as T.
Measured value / 11.94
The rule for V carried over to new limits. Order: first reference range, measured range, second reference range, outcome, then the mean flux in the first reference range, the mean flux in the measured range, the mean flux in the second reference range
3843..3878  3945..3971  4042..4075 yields 3.5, 10.7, 9.29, 10.8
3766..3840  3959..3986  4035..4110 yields 2.7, 9.2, 8.91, 10.3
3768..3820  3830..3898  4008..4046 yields 1.9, 9.43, 9.57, 10.8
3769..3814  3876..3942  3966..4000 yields -2.1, 9.37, 9.72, 9.45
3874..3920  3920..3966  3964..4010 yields -1.2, 9.77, 10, 9.71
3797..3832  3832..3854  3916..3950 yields 1.6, 9.76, 9.12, 10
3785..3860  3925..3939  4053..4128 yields 1.2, 9.63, 9.04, 10.2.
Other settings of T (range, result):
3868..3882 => 11.04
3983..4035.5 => 11.27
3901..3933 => 11.43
